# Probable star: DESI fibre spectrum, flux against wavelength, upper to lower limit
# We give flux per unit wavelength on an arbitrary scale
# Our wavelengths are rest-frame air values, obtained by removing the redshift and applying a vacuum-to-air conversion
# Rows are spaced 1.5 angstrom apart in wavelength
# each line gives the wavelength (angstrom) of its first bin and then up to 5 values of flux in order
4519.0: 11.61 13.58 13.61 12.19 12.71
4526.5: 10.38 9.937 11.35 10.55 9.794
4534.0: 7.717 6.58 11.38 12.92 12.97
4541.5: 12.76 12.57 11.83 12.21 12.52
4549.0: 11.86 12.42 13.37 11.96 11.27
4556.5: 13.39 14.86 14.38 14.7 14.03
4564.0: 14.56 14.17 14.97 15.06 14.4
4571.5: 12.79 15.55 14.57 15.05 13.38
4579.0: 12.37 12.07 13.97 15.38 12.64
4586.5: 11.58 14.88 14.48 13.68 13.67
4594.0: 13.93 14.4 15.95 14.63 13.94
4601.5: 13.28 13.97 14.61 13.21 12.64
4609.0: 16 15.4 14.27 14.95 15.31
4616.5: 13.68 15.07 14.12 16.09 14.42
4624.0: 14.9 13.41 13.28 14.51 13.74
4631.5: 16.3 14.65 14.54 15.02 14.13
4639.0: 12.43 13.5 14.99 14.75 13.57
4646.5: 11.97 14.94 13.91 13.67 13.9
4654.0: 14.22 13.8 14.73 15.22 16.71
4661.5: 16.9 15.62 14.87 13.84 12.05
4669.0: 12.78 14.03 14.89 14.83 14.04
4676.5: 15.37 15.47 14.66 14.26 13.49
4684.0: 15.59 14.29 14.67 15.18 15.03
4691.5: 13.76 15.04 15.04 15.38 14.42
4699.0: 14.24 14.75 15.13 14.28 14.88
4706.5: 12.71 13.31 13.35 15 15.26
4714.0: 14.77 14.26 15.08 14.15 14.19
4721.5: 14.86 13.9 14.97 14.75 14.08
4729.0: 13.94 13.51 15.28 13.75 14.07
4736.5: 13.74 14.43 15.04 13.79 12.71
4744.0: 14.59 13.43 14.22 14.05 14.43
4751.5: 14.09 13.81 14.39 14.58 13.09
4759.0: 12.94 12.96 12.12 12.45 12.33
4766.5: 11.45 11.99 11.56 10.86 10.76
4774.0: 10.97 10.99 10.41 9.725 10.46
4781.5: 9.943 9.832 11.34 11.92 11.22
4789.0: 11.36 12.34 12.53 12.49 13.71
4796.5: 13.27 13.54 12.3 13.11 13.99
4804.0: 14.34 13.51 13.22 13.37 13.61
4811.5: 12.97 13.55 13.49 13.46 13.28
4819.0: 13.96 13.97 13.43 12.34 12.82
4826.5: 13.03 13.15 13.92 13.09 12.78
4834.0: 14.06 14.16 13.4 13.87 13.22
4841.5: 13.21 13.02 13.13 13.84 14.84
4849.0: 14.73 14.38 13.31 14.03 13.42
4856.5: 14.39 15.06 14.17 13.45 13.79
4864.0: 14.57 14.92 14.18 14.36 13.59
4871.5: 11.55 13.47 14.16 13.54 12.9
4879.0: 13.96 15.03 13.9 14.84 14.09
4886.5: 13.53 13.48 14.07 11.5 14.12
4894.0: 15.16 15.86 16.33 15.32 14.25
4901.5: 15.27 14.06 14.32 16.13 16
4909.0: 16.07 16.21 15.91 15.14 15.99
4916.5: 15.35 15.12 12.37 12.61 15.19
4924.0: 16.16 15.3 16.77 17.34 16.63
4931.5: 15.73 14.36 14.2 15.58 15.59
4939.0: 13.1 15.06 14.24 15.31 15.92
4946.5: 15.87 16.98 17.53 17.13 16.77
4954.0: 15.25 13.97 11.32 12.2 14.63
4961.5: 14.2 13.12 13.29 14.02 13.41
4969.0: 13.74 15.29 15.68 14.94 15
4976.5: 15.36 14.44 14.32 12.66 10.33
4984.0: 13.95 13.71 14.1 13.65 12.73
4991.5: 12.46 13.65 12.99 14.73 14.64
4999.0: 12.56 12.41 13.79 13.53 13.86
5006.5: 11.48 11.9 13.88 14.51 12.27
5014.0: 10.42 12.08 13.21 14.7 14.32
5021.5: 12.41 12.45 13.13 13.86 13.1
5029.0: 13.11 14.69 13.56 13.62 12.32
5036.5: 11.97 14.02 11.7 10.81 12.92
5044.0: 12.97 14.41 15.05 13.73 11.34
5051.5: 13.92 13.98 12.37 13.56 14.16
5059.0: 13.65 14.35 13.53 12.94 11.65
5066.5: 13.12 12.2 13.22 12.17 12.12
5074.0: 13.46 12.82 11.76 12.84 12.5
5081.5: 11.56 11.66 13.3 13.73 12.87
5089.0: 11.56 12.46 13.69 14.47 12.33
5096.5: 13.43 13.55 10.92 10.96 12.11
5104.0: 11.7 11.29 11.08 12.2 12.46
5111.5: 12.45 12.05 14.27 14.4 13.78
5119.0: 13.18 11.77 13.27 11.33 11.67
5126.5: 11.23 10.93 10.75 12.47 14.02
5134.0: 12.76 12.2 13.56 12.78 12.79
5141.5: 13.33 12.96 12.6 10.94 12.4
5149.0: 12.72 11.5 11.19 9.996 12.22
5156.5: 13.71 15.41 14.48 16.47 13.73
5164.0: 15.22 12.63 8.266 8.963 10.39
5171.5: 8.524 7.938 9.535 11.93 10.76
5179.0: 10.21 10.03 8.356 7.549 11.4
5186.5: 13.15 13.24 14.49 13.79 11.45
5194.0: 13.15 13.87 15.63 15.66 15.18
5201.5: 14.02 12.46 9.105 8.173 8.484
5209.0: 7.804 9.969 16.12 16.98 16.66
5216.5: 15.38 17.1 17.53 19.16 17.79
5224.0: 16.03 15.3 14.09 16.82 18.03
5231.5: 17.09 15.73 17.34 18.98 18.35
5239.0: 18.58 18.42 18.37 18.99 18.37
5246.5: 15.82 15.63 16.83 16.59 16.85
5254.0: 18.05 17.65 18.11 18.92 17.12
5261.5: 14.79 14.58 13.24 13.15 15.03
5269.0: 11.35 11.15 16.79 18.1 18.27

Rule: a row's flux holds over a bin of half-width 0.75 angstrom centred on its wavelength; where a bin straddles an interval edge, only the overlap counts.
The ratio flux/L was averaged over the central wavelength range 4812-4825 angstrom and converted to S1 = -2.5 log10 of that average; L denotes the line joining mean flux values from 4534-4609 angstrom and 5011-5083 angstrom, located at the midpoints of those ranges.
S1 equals -0.02 mag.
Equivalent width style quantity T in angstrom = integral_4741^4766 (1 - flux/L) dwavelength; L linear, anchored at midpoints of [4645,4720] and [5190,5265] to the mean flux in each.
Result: 1.9 angstrom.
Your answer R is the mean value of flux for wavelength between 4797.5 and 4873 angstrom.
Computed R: 13.6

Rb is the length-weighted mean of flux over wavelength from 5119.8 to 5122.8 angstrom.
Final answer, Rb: 12.5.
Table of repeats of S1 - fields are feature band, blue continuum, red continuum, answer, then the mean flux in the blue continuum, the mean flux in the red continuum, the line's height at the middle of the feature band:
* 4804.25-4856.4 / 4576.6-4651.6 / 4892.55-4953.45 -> 0.11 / 14.1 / 15.4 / 15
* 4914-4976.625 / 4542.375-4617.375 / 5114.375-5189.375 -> -0.18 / 13.8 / 12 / 12.6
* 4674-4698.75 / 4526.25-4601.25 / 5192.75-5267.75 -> -0.09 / 13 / 15.6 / 13.5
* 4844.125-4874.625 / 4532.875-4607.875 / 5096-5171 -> -0.09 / 13.3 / 12.4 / 12.8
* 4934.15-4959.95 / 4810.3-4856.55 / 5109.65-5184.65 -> -0.16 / 13.5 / 12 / 13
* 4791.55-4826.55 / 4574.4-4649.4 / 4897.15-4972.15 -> 0.11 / 14.2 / 15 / 14.7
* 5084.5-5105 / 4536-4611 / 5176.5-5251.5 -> 0.14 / 13.6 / 14.6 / 14.4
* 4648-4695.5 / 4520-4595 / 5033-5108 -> -0.14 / 12.9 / 12.8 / 12.8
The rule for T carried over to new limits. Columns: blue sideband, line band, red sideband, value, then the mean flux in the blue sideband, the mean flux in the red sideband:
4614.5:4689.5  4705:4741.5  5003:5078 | -0.2 angstrom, 14.4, 13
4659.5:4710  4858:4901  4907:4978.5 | 2.3 angstrom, 14.6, 15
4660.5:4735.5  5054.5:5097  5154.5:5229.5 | 1.4 angstrom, 14.5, 12.9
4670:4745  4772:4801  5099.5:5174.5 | 5.1 angstrom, 14.4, 12.2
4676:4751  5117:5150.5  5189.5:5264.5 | 6.5 angstrom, 14.4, 15.6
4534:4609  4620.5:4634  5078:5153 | -1.3 angstrom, 13.4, 12.4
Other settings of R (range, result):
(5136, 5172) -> 12.4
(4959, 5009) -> 13.6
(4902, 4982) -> 14.9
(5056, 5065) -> 13.5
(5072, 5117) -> 12.5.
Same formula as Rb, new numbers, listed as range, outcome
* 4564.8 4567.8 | 14.6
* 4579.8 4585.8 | 13.5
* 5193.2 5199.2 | 14.5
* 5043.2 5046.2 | 13.7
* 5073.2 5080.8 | 12.7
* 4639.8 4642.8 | 14.3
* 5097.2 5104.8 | 11.9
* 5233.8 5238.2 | 18.2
